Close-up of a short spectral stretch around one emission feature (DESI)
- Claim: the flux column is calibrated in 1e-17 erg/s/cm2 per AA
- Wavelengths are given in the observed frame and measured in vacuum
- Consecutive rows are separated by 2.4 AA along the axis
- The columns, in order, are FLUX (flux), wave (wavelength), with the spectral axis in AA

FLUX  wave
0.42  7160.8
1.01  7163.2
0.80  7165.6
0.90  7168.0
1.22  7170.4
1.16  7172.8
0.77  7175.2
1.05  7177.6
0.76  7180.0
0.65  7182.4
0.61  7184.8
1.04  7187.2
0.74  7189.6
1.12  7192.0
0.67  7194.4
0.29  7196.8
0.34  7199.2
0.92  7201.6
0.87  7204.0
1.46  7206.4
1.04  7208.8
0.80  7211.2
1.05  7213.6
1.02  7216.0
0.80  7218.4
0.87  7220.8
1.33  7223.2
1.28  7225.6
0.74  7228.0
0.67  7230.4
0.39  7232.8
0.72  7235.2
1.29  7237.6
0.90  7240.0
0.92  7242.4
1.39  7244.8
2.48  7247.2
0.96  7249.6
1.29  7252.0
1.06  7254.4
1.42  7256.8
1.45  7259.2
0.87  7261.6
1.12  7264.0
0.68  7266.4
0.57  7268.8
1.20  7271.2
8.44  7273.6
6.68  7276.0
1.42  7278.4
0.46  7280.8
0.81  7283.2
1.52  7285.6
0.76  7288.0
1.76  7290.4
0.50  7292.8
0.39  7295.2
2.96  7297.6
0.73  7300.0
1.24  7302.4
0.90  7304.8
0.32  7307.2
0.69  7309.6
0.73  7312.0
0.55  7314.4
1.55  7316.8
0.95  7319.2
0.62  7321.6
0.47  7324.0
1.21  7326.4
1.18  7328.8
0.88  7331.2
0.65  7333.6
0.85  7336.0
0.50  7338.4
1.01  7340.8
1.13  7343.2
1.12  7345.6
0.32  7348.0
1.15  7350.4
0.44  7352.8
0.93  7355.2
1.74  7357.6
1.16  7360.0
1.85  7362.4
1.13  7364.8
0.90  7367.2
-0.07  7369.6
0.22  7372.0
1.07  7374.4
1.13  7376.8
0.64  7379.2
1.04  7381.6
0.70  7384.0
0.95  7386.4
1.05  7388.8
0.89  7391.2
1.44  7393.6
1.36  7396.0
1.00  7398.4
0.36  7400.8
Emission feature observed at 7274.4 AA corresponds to H-alpha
